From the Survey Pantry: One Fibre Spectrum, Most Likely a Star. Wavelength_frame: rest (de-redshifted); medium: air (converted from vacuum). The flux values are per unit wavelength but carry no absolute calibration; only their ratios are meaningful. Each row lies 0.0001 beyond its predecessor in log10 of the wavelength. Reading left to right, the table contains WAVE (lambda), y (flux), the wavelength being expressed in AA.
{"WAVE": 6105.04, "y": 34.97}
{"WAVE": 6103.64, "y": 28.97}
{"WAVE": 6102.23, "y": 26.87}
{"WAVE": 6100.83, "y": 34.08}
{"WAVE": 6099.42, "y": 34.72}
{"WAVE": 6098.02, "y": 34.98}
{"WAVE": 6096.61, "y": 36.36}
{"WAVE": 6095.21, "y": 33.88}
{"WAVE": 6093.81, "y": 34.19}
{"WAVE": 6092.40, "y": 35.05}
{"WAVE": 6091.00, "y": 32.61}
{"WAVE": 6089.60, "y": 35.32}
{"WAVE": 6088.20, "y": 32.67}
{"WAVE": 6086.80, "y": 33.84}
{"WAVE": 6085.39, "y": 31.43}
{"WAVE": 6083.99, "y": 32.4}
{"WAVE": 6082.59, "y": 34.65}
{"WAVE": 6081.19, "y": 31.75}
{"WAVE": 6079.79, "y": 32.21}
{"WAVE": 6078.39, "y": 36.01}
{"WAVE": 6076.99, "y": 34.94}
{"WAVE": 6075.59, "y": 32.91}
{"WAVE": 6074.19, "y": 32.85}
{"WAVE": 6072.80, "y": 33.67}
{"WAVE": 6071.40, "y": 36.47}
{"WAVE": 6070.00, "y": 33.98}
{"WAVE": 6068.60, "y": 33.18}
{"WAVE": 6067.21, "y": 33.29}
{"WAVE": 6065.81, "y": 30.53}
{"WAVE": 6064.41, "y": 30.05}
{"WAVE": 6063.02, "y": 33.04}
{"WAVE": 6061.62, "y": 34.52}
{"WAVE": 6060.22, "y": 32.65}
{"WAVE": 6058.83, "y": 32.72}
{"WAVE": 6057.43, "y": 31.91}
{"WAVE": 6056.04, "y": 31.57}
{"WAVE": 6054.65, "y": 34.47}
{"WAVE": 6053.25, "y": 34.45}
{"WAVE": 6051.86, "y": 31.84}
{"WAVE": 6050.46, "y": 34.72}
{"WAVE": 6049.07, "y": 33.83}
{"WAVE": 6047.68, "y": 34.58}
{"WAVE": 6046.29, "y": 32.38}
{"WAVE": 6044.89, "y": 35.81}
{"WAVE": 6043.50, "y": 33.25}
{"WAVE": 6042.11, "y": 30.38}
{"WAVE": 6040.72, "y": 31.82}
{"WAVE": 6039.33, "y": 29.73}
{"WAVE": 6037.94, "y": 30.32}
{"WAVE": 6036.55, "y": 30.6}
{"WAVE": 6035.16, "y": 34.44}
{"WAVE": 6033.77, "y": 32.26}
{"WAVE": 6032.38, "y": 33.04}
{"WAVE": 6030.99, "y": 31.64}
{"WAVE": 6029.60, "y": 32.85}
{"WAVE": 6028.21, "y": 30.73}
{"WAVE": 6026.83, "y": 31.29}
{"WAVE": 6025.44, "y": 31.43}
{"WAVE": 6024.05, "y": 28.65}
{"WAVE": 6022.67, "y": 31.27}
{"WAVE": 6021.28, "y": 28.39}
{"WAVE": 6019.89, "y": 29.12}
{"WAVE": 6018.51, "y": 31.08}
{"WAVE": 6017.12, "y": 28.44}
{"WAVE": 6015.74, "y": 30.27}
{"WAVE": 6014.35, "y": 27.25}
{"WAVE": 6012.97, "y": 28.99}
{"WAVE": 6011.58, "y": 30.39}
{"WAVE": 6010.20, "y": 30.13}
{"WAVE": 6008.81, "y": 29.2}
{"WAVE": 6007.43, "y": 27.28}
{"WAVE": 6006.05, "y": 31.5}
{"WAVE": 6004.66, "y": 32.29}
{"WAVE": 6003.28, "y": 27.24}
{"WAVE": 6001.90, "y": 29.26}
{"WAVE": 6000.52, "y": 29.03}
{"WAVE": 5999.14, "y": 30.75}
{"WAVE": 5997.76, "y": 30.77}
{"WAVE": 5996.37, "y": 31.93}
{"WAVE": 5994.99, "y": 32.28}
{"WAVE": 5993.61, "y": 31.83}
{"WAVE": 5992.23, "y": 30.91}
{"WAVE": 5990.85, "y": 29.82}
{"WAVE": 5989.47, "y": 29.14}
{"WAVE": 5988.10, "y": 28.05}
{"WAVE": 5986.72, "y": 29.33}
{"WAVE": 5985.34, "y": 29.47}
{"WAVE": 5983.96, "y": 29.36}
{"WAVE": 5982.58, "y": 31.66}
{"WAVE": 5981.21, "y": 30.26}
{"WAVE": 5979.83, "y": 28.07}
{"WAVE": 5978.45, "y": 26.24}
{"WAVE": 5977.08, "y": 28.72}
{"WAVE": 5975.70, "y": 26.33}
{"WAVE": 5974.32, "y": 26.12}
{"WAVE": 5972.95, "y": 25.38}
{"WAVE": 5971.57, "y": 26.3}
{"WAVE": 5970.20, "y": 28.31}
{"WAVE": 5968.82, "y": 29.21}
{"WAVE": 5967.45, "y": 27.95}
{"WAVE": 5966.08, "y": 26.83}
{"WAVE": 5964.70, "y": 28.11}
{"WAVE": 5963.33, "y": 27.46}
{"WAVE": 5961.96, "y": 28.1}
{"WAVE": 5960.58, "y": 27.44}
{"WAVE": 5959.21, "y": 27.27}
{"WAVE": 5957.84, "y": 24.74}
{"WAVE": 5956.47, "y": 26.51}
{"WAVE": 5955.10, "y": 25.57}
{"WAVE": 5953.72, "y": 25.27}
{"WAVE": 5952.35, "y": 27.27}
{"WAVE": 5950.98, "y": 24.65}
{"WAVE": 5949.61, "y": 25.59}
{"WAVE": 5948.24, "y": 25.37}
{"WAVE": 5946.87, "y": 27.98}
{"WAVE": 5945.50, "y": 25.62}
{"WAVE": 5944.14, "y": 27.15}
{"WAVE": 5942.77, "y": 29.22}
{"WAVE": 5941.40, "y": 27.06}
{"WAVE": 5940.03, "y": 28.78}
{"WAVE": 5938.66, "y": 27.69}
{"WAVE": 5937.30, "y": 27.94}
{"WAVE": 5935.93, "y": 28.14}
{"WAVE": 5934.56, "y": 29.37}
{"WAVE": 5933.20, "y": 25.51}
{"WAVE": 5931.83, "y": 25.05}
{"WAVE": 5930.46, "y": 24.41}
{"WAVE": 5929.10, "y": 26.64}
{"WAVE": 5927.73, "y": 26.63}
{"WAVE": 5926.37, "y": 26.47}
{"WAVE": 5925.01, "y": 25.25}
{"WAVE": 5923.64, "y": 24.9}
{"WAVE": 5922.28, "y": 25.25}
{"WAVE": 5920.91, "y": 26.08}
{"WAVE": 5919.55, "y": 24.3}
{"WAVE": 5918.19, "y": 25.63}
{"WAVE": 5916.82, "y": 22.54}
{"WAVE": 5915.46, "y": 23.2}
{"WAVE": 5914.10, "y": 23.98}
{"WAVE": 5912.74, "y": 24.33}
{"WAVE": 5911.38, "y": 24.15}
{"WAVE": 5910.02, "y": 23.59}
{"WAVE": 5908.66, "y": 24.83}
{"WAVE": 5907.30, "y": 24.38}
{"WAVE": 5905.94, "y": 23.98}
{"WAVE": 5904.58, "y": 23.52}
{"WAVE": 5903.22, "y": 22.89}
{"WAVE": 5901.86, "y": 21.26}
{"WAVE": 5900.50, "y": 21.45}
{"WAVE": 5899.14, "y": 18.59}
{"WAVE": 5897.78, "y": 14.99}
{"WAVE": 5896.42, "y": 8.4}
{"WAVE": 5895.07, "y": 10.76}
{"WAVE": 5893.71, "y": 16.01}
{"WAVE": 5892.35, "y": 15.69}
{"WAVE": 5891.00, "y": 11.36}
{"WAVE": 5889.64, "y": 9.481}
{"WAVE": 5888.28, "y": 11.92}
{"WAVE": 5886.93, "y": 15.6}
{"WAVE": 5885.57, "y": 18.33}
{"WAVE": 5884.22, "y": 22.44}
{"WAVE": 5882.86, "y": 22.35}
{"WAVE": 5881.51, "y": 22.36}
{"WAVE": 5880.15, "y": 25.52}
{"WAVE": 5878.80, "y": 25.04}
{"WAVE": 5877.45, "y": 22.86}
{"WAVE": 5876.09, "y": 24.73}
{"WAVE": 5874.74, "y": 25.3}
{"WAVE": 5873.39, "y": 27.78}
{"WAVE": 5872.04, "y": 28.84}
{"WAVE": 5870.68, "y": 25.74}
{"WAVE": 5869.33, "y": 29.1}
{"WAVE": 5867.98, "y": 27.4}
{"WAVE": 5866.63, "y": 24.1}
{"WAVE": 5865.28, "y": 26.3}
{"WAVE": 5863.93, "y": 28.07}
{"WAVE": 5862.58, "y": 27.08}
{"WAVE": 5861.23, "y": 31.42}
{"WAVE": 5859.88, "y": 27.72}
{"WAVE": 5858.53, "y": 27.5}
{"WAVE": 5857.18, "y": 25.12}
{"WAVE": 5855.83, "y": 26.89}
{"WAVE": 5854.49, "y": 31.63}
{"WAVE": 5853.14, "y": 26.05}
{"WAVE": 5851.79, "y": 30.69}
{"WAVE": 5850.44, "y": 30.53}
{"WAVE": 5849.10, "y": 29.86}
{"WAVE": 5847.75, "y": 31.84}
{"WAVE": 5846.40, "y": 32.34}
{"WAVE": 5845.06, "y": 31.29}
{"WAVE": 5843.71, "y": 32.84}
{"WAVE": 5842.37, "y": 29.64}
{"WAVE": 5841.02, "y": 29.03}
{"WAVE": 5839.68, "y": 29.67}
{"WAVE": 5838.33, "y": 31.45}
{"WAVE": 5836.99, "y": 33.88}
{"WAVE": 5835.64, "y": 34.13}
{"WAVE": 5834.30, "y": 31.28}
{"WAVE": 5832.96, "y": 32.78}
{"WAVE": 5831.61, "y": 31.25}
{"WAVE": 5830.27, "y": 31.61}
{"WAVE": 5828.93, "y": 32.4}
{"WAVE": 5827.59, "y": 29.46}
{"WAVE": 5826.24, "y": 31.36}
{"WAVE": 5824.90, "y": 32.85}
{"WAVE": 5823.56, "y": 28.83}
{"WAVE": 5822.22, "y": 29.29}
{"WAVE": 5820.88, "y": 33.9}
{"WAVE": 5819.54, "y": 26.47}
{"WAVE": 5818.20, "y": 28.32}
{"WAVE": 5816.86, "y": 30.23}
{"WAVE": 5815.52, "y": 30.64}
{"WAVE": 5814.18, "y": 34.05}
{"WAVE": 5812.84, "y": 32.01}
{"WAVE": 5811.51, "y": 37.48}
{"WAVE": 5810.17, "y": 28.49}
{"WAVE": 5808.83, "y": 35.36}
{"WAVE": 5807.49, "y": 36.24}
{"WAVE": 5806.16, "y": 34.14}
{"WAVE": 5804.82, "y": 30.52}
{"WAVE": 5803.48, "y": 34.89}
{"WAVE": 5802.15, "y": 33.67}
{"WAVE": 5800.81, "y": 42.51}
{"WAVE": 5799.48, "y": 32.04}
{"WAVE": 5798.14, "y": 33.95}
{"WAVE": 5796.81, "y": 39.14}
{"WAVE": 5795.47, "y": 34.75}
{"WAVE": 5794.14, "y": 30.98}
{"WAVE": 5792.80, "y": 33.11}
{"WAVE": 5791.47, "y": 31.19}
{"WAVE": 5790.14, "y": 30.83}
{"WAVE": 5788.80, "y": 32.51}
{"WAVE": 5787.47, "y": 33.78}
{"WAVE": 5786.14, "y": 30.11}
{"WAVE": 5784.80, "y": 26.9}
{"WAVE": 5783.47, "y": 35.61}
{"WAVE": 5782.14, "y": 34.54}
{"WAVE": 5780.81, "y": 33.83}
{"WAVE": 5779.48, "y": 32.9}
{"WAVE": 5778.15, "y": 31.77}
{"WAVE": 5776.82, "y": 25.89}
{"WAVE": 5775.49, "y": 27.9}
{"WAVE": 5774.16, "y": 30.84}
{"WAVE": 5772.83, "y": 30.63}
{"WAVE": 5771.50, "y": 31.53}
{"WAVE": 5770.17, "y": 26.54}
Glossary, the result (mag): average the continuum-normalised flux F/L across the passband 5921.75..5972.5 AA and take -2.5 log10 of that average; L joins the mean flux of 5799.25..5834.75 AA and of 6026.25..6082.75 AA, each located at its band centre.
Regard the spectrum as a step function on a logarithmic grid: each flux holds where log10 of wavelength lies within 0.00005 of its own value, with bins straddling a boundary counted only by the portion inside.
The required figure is 0.214 mag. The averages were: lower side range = 32.3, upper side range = 32.9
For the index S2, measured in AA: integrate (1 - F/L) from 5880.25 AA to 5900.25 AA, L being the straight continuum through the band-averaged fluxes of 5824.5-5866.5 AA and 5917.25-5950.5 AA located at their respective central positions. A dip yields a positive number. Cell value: 8.70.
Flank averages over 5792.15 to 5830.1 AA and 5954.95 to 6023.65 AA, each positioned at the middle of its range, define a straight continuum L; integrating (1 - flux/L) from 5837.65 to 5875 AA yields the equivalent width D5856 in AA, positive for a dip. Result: 3.5 AA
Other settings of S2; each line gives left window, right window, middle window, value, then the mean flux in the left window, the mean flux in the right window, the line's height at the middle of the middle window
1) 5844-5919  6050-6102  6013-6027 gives 0.46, 23.7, 33.4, 30.6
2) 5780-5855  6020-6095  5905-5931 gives 6.11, 32.1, 32.7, 32.4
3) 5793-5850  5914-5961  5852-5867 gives 1.33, 32.3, 26.1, 30.3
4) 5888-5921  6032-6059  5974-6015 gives -2.11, 19.9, 32.7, 28.1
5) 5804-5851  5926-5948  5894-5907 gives 4.56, 31.6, 27.1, 28.6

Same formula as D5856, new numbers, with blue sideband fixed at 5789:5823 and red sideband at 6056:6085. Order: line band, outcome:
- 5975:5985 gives 1.3 AA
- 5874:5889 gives 5.2 AA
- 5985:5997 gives 1.0 AA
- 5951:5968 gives 3.2 AA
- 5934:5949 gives 2.5 AA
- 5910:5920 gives 2.7 AA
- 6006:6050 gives 2.8 AA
